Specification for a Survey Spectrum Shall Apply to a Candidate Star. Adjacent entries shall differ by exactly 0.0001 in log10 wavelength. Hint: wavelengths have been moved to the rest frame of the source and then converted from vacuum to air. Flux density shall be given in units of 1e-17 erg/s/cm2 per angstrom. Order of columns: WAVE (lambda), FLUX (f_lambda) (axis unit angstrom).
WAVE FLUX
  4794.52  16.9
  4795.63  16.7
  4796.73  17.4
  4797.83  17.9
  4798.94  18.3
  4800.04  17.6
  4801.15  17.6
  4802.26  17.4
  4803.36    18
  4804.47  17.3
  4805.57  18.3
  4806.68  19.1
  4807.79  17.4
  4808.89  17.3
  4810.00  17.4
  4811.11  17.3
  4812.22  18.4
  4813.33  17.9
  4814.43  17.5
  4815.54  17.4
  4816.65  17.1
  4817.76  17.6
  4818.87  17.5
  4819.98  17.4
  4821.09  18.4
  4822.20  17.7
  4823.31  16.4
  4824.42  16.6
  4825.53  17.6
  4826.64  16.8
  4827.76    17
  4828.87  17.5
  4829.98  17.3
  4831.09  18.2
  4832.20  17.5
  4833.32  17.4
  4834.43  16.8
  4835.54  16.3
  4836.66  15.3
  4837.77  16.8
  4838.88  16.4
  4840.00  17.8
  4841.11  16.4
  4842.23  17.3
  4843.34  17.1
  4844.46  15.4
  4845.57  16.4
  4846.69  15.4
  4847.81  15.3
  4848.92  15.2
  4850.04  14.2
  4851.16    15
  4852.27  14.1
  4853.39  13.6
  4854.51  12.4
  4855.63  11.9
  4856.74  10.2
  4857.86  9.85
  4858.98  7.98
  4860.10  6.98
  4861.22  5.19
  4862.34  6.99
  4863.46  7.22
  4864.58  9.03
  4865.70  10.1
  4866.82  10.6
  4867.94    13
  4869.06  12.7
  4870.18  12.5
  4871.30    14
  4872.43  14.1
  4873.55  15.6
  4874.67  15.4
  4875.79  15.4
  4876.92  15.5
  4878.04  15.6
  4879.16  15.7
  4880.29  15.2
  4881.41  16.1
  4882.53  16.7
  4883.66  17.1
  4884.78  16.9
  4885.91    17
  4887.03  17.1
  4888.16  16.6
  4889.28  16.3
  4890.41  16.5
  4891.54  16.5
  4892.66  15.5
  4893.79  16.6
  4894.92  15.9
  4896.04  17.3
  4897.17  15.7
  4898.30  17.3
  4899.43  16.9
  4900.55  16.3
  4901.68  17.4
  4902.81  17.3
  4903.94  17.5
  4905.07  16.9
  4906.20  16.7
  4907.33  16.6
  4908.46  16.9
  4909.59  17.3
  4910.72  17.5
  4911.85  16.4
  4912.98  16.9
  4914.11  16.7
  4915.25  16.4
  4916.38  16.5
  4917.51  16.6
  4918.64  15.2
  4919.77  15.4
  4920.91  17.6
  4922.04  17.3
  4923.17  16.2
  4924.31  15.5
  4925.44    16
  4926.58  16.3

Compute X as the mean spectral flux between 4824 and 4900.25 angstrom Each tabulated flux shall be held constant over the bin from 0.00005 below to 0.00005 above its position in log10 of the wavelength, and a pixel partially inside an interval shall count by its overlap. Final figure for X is 14.8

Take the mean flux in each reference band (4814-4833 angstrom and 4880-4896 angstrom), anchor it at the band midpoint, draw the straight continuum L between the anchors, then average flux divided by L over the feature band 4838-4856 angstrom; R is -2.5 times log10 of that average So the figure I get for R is 0.118 mag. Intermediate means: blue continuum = 17.4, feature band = 15.3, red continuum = 16.5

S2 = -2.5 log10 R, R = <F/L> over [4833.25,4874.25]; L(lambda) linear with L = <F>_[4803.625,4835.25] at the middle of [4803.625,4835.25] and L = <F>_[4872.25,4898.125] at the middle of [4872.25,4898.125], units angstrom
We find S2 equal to 0.258 mag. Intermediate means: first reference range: 17.5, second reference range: 16.1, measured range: 13.3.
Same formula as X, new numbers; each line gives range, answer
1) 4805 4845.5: 17.3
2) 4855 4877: 11.1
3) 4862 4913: 15.3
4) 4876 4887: 16.2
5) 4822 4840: 17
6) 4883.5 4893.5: 16.6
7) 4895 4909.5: 16.9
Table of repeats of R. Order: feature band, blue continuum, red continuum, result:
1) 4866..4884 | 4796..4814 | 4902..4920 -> 0.17 mag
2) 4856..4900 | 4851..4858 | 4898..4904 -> 0.08 mag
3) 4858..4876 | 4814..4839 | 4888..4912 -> 0.47 mag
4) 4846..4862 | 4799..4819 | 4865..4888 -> 0.31 mag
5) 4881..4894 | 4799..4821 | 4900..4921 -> 0.02 mag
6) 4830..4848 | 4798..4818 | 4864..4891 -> -0.02 mag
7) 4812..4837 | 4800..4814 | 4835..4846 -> -0.01 mag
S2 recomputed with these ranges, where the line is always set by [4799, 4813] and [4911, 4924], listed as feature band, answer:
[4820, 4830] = 0.02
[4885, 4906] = 0.00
